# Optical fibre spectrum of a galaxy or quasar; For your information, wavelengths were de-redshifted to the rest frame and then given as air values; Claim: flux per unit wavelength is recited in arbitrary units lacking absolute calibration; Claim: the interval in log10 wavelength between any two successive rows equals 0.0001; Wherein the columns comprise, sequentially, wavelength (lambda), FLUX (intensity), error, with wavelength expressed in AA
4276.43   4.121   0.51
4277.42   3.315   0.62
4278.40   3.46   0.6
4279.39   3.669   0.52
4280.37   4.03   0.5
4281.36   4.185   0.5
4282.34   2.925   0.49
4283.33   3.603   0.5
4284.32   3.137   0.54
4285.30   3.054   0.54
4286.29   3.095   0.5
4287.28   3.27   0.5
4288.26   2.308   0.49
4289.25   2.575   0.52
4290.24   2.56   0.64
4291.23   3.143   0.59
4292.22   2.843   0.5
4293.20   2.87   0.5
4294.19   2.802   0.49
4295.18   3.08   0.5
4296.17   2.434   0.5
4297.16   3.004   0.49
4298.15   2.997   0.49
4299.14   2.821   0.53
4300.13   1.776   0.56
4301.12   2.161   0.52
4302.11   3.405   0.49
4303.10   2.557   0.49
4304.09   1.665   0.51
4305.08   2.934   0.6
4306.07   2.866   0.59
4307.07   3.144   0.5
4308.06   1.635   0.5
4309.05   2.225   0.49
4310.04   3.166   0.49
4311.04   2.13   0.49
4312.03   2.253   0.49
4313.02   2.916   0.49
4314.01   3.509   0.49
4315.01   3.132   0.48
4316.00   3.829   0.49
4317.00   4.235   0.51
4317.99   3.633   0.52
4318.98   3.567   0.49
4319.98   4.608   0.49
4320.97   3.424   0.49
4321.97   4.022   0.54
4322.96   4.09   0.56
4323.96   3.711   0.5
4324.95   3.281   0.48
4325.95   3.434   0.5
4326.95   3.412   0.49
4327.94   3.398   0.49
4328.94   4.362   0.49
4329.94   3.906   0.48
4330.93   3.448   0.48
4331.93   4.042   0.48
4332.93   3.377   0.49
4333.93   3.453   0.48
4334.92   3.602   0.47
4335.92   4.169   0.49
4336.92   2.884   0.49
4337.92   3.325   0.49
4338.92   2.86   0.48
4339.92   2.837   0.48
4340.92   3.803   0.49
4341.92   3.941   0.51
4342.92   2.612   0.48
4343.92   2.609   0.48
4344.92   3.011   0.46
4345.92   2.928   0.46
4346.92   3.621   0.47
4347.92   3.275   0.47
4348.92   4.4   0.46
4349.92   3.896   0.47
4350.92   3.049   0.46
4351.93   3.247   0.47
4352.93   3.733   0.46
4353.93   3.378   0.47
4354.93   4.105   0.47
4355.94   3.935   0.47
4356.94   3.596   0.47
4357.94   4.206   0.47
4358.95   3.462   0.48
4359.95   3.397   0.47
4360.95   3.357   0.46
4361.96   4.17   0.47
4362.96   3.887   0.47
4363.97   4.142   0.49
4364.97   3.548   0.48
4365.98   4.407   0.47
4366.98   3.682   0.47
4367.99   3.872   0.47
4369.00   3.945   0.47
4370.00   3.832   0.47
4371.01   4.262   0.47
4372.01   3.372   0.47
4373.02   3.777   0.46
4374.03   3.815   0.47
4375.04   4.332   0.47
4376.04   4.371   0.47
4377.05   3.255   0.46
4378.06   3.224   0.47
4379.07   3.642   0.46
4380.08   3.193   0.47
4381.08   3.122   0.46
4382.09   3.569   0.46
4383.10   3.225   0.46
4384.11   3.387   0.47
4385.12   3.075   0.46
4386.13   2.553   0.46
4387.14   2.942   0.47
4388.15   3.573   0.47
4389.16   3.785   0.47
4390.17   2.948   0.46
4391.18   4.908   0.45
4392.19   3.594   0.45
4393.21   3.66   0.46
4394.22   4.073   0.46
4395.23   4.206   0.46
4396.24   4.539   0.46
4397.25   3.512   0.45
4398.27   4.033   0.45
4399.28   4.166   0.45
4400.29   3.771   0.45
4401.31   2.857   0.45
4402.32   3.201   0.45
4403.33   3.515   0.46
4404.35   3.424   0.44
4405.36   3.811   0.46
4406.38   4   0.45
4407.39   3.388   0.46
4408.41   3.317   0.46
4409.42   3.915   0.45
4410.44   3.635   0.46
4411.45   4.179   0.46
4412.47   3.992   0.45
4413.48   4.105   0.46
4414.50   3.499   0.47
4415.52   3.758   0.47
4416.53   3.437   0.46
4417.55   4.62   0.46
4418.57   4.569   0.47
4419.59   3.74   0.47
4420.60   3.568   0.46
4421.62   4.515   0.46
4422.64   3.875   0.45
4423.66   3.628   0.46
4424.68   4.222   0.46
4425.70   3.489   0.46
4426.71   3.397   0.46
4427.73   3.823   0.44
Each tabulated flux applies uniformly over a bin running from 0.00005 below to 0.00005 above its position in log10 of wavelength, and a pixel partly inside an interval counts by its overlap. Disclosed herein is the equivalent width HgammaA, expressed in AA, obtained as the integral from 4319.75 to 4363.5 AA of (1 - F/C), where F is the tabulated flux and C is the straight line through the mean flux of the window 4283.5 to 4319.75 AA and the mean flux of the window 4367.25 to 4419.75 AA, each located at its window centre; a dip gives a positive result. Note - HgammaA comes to -4.6 AA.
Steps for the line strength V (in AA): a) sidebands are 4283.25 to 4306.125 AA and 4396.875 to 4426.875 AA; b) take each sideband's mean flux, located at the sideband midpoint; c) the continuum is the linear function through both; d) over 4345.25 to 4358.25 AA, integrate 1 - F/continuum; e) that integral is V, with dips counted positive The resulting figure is -1.4 AA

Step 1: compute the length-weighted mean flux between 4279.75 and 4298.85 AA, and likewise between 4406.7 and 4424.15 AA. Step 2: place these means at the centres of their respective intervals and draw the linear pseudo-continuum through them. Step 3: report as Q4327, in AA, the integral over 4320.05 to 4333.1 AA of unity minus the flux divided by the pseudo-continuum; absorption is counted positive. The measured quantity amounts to -1.7 AA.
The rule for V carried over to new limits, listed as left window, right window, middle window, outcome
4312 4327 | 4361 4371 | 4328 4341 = 0.6 AA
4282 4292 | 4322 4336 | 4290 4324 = 3.3 AA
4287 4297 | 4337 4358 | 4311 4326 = -2.1 AA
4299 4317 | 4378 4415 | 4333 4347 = -1.0 AA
